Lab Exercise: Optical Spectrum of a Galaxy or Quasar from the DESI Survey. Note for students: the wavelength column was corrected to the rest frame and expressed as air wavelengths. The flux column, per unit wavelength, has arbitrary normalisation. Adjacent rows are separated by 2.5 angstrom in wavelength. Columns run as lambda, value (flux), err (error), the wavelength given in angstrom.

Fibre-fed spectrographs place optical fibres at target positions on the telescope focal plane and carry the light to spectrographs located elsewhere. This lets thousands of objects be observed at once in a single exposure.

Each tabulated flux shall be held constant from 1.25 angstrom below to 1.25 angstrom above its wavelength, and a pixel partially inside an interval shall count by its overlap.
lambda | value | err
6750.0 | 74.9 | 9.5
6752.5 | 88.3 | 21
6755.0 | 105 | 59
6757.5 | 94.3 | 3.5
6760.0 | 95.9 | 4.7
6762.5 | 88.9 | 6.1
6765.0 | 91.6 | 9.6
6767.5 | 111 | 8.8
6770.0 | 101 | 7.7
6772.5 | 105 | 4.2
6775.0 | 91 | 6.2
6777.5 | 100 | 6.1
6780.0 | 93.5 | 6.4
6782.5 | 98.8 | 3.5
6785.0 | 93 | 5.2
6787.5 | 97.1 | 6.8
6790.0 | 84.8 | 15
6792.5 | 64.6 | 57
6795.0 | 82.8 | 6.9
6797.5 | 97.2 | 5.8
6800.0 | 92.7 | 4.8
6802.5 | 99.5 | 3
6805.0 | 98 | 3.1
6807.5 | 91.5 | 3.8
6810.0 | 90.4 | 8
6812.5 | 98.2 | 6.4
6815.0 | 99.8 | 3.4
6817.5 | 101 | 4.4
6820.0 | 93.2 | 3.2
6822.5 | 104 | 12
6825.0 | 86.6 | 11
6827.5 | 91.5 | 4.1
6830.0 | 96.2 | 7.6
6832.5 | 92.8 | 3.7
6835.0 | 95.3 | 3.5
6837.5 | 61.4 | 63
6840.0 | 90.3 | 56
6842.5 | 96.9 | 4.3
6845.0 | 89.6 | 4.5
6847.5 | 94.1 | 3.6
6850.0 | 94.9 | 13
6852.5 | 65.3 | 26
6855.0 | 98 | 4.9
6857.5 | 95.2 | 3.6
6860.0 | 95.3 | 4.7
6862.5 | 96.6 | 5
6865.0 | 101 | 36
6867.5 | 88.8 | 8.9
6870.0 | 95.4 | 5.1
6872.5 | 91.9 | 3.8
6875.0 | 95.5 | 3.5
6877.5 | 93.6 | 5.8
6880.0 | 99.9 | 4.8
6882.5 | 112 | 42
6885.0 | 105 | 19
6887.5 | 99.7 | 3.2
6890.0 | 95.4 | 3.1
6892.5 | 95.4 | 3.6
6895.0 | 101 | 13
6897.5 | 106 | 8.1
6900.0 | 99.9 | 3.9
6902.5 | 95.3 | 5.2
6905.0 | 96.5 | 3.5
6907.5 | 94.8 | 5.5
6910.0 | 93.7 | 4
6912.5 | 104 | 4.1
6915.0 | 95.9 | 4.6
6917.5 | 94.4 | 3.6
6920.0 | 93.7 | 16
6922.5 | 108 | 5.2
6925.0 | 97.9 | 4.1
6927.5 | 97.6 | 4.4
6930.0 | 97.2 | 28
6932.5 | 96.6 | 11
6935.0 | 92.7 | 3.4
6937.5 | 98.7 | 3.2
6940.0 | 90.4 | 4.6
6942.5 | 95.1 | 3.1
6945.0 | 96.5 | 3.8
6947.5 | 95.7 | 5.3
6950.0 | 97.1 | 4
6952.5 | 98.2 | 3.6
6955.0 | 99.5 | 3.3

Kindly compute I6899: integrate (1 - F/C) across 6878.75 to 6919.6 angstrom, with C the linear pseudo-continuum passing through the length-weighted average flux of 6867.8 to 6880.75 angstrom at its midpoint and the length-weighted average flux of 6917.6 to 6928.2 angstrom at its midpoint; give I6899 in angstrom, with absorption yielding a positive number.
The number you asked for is -1.0 angstrom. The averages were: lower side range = 94.6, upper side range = 98.9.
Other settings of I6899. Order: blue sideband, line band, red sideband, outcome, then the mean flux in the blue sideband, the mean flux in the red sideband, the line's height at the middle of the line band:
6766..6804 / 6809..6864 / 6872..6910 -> 2.4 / 94.1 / 98.8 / 96.4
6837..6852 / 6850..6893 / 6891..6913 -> -1.2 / 88.1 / 98.3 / 92.9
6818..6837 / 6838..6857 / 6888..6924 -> 1.1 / 93.2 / 98.2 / 94.5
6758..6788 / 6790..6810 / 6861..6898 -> 1.7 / 97.2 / 98.3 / 97.5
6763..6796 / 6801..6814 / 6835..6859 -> -0.6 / 93.4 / 87.8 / 91.1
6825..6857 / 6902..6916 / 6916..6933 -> -0.1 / 88.9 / 97.9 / 96.3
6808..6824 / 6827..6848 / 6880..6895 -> 1.9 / 97.3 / 101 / 98.5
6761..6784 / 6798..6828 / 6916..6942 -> 0.6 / 97.8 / 96.7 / 97.5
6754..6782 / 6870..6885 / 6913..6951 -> -0.3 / 97.9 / 96.6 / 97.1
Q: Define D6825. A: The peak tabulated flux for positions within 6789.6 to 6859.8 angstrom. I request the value 104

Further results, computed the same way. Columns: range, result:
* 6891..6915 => 106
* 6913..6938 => 108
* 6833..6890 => 112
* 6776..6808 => 100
